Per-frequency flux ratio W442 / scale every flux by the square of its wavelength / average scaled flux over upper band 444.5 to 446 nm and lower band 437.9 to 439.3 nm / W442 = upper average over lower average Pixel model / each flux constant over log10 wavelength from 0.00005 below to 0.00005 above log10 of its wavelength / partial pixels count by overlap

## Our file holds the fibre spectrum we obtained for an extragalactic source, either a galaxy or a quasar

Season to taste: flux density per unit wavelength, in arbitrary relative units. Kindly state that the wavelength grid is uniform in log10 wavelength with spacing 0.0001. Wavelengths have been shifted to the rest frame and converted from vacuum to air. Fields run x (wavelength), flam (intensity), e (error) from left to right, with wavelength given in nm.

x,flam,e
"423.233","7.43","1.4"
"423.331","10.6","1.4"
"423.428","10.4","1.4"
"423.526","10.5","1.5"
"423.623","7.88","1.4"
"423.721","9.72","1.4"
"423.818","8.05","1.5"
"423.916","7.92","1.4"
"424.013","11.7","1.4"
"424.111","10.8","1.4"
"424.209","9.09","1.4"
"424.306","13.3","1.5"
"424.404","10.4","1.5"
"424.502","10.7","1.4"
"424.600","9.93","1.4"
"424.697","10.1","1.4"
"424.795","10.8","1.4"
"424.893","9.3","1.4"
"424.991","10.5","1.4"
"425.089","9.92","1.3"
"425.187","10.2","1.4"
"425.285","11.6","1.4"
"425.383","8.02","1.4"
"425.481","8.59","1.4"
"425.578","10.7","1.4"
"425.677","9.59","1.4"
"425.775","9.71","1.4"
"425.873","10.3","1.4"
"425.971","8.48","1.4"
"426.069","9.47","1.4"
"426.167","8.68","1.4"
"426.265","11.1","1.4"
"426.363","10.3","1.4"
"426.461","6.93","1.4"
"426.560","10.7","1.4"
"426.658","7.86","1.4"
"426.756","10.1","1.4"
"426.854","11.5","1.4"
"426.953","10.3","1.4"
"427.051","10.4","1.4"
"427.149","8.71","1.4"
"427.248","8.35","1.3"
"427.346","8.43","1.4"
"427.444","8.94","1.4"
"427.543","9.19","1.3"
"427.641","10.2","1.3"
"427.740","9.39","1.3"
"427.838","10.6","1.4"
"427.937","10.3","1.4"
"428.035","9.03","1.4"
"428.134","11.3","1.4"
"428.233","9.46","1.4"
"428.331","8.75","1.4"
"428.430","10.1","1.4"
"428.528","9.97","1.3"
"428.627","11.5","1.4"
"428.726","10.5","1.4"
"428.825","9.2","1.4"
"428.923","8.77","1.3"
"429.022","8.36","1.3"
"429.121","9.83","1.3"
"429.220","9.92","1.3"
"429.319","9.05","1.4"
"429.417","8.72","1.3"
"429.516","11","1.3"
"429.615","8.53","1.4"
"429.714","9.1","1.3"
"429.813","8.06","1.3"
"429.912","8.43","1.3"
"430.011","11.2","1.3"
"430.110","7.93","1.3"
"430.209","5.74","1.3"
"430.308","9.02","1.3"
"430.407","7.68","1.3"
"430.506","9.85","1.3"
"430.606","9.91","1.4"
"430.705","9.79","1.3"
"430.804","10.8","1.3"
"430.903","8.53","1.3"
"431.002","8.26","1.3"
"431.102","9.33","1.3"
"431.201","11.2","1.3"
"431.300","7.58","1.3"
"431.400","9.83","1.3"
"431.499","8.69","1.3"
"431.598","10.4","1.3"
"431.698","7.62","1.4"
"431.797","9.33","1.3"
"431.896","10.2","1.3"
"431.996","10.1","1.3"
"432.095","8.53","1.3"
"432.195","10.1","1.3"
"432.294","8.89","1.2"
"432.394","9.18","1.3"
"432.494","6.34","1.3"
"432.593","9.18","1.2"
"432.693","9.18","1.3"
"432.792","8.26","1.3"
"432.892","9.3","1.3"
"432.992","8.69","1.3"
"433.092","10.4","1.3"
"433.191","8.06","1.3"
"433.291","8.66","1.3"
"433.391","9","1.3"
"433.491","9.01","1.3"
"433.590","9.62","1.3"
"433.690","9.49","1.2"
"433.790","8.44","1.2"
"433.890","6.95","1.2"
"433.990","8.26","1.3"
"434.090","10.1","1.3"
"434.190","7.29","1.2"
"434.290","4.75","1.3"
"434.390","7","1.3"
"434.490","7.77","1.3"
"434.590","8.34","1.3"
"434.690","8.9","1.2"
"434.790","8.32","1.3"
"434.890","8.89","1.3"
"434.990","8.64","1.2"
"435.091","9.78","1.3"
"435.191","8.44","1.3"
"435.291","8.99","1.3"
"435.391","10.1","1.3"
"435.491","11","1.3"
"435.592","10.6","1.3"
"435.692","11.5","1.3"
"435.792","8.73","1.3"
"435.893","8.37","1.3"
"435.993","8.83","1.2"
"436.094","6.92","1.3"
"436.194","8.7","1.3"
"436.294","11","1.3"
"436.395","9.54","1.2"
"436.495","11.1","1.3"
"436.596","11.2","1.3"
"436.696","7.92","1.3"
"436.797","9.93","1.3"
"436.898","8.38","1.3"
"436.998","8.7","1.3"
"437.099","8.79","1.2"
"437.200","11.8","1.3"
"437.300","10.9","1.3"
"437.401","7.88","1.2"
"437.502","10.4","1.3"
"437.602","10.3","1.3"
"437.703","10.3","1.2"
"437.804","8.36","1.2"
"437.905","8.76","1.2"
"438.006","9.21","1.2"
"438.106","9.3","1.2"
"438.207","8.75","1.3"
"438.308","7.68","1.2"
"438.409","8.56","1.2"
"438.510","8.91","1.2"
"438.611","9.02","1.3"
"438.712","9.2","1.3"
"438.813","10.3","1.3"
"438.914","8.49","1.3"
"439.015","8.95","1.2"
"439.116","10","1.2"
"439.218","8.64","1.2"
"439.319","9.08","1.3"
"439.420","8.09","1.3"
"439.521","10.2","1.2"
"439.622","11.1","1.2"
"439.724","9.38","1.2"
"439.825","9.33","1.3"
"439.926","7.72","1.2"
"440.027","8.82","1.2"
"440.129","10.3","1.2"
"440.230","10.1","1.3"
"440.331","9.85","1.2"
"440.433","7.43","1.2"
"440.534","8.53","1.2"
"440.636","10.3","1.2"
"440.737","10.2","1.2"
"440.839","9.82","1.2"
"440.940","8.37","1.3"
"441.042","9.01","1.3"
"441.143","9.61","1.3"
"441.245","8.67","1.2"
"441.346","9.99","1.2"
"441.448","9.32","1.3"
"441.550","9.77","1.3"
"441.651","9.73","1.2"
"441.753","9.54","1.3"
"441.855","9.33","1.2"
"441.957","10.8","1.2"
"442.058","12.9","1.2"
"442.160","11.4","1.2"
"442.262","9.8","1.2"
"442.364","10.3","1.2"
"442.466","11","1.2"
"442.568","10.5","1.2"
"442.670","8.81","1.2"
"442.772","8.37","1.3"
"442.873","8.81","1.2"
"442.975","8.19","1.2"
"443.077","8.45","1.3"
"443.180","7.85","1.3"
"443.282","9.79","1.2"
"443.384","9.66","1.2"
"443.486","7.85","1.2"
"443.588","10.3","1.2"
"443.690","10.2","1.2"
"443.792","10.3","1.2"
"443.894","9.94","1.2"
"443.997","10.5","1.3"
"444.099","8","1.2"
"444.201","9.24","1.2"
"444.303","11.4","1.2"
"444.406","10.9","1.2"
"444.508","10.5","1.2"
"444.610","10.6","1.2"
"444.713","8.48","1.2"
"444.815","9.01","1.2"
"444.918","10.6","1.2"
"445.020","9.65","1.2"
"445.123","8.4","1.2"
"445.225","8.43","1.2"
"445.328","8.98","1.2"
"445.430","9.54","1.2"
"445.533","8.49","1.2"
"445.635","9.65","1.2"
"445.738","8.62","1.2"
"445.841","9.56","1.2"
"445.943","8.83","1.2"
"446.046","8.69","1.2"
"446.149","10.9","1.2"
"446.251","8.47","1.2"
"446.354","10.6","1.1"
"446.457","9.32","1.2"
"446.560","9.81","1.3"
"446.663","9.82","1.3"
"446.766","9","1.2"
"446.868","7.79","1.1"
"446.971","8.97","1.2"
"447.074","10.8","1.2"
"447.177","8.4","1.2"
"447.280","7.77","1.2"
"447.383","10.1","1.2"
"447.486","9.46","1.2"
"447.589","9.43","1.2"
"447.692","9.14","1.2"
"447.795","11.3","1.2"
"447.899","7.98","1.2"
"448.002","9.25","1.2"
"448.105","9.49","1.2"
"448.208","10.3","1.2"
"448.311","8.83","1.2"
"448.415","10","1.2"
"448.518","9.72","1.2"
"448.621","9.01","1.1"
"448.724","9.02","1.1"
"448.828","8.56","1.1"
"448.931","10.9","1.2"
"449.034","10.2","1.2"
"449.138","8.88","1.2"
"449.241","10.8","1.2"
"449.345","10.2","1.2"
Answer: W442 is 1.1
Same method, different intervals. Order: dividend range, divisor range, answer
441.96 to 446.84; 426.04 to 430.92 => 1.09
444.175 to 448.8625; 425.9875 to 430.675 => 1.09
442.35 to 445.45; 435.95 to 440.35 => 1.04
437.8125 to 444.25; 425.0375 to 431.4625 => 1.05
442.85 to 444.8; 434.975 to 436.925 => 1.04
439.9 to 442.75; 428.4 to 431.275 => 1.10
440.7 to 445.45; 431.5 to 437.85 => 1.10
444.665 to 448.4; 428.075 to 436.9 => 1.09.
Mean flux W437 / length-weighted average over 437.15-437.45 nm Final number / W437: 10.2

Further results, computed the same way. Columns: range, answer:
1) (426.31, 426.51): 8.68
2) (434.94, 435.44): 9.19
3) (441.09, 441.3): 9.19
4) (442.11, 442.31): 10.6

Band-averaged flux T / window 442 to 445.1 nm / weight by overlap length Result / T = 9.77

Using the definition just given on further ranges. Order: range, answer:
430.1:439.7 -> 9.07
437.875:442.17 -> 9.39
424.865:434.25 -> 9.3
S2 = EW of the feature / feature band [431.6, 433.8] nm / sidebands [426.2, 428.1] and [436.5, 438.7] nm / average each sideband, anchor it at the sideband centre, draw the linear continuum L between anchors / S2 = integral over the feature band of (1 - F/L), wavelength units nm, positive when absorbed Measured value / 0.10 nm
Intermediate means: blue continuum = 9.6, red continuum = 9.32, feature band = 9.02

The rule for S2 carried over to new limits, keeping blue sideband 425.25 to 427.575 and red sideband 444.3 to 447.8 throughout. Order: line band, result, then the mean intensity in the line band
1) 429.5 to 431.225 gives 0.075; 9.06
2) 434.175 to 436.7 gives 0.124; 8.99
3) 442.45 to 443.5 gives 0.048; 9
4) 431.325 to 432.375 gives 0.016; 9.32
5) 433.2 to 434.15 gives 0.068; 8.78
